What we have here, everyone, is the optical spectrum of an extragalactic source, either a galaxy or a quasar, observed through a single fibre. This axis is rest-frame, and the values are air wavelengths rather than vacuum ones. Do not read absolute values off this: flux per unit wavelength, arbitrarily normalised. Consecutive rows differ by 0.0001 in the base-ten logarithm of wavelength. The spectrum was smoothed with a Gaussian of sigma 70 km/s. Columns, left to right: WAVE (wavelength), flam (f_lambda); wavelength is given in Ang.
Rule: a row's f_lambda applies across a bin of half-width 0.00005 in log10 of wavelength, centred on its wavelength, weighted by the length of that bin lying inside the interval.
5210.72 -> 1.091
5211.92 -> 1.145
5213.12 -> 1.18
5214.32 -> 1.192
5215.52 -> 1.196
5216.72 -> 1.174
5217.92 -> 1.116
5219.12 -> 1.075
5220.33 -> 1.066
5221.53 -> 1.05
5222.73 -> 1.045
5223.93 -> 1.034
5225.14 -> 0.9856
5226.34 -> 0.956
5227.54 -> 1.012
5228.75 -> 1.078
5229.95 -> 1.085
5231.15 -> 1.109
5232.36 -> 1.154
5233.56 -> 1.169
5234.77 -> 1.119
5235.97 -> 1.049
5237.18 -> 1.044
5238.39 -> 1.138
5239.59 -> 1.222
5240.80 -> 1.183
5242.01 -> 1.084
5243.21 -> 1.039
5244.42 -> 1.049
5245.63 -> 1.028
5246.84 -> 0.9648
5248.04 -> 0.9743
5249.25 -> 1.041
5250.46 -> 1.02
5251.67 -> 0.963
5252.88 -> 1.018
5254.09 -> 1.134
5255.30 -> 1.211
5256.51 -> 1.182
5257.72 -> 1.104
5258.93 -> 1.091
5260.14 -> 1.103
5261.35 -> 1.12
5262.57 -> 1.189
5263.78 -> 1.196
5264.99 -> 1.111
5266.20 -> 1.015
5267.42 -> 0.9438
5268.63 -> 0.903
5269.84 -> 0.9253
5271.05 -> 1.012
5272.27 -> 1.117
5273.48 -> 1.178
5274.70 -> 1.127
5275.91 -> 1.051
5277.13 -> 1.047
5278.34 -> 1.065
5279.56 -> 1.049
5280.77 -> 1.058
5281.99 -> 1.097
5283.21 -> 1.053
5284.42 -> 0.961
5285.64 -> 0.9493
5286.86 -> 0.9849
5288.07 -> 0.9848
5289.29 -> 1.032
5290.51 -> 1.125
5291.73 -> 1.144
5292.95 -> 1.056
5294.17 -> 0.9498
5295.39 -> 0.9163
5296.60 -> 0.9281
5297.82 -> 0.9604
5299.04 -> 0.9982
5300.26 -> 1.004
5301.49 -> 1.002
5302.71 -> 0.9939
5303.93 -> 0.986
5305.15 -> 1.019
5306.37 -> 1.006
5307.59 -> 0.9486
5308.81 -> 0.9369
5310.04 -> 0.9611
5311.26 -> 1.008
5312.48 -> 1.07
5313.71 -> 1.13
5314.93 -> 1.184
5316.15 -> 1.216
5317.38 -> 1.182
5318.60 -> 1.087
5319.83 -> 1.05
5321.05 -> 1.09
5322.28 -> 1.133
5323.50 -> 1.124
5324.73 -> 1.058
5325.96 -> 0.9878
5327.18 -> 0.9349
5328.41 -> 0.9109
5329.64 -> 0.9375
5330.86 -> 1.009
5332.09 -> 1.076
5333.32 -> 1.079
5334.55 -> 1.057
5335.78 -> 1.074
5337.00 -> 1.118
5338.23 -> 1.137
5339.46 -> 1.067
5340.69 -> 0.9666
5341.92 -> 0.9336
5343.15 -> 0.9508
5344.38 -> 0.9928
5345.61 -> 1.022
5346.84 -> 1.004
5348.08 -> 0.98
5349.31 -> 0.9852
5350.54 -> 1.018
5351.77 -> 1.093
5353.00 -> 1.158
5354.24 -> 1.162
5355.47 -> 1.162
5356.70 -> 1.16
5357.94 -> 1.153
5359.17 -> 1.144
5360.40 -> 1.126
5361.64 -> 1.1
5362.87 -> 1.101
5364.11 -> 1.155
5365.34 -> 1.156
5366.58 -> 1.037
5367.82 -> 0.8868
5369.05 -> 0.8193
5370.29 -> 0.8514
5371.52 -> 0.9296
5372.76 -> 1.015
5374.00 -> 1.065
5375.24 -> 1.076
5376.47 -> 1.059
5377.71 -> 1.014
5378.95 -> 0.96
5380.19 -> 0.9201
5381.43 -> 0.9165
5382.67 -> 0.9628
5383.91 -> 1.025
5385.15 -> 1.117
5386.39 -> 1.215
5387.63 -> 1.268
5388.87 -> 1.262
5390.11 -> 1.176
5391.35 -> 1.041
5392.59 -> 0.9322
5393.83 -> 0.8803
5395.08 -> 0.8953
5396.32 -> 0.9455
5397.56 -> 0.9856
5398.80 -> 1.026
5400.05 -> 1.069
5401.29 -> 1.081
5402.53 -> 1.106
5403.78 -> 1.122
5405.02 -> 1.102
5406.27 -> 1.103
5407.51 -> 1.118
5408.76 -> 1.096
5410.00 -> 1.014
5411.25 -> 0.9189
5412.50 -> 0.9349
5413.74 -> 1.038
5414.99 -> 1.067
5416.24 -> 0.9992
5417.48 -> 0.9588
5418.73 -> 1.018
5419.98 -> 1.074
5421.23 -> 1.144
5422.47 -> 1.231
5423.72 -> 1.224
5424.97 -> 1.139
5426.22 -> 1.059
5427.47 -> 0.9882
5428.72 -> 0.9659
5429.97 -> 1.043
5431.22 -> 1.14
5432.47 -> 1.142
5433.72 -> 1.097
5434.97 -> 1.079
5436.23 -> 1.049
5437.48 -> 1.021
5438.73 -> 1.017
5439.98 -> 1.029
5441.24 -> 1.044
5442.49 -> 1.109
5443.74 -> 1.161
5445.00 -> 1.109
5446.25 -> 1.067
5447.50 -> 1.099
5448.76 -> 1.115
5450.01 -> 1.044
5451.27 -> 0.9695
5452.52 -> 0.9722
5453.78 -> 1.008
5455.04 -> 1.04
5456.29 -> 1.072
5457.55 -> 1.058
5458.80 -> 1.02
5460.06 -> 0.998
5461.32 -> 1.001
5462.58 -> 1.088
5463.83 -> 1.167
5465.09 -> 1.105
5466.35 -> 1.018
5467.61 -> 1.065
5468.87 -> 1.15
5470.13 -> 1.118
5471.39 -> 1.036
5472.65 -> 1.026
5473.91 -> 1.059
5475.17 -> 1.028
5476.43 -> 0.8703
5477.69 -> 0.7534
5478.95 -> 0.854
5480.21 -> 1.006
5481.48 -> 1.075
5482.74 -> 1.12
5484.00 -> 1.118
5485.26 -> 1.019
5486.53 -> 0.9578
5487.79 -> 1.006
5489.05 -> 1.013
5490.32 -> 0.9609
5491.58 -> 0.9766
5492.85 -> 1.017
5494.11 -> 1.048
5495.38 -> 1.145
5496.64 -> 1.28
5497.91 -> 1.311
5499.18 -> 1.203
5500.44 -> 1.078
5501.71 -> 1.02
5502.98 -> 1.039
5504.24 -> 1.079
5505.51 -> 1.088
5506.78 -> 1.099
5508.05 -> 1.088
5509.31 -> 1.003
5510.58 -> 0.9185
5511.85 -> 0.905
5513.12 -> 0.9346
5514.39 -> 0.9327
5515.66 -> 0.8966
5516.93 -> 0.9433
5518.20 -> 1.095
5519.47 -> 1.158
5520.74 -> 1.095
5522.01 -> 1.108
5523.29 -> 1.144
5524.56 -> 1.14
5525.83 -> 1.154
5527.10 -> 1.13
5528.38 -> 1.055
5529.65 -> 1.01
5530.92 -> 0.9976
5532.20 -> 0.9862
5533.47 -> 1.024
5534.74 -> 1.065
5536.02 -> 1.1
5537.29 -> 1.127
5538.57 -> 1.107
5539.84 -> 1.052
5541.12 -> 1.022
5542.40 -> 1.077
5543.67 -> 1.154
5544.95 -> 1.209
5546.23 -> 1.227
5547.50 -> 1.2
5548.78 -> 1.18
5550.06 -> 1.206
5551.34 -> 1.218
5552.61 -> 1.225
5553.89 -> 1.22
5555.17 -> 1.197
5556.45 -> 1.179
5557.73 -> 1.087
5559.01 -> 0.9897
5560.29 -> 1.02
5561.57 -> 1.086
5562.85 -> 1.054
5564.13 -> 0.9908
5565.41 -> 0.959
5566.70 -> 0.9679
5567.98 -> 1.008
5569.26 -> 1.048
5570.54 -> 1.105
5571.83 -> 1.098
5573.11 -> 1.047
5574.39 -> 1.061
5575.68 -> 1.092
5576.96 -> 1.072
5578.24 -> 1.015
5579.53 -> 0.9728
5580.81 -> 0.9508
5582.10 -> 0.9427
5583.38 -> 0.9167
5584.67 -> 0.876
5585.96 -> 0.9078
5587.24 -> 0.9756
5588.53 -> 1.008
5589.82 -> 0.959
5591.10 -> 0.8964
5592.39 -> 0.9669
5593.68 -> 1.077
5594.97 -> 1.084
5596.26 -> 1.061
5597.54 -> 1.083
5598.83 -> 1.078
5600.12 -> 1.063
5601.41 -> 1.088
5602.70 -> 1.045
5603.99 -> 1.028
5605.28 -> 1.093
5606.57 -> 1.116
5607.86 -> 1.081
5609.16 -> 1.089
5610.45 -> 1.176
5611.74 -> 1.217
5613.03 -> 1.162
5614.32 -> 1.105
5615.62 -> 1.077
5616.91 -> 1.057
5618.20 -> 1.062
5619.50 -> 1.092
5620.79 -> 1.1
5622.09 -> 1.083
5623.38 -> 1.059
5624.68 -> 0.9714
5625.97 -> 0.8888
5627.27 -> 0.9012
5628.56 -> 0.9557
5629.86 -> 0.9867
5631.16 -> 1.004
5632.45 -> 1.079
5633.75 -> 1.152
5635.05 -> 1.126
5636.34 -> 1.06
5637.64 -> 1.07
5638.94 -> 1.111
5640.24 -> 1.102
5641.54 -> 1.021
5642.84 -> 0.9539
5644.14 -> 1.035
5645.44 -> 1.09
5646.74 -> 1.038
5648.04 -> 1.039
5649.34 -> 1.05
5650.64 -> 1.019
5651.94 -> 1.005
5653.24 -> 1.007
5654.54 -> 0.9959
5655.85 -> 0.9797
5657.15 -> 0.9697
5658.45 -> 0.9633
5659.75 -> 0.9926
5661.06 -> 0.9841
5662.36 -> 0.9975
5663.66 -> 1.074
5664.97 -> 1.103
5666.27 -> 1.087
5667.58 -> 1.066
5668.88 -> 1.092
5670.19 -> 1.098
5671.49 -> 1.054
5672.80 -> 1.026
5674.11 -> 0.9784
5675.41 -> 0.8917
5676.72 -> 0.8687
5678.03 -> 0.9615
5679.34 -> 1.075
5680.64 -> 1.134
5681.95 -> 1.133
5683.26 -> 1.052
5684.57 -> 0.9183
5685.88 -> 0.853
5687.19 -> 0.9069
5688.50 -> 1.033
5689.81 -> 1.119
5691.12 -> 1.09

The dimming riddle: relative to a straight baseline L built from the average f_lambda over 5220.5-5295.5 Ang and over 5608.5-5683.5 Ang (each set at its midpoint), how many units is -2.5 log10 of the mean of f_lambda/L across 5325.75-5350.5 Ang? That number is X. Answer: 0.05 mag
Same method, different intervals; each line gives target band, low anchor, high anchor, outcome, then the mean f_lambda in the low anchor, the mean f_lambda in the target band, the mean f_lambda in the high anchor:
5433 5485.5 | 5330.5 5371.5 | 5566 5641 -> 0.00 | 1.05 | 1.04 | 1.04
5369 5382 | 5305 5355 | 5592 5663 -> 0.08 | 1.05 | 0.972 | 1.05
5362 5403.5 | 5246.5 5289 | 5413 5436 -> 0.04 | 1.06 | 1.03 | 1.08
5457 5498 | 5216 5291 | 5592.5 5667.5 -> 0.02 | 1.07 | 1.04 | 1.05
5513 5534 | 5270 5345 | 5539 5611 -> 0.01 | 1.04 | 1.05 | 1.06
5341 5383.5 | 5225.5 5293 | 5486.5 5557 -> 0.05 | 1.07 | 1.03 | 1.09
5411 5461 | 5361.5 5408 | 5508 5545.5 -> -0.01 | 1.04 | 1.06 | 1.05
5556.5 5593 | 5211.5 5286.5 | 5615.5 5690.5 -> 0.03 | 1.08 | 1.01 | 1.03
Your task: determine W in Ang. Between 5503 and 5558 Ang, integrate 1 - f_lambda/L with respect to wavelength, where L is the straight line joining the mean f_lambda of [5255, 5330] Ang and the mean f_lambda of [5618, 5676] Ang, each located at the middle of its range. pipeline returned -2.8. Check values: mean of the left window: 1.05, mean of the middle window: 1.09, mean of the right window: 1.03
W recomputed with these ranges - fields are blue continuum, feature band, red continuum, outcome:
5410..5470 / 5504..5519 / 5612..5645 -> 0.83 Ang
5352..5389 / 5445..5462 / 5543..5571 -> 0.75 Ang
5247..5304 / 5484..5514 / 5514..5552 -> 1.00 Ang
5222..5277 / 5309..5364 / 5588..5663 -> 0.02 Ang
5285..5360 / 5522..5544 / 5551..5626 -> -0.58 Ang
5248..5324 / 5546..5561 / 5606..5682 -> -1.64 Ang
